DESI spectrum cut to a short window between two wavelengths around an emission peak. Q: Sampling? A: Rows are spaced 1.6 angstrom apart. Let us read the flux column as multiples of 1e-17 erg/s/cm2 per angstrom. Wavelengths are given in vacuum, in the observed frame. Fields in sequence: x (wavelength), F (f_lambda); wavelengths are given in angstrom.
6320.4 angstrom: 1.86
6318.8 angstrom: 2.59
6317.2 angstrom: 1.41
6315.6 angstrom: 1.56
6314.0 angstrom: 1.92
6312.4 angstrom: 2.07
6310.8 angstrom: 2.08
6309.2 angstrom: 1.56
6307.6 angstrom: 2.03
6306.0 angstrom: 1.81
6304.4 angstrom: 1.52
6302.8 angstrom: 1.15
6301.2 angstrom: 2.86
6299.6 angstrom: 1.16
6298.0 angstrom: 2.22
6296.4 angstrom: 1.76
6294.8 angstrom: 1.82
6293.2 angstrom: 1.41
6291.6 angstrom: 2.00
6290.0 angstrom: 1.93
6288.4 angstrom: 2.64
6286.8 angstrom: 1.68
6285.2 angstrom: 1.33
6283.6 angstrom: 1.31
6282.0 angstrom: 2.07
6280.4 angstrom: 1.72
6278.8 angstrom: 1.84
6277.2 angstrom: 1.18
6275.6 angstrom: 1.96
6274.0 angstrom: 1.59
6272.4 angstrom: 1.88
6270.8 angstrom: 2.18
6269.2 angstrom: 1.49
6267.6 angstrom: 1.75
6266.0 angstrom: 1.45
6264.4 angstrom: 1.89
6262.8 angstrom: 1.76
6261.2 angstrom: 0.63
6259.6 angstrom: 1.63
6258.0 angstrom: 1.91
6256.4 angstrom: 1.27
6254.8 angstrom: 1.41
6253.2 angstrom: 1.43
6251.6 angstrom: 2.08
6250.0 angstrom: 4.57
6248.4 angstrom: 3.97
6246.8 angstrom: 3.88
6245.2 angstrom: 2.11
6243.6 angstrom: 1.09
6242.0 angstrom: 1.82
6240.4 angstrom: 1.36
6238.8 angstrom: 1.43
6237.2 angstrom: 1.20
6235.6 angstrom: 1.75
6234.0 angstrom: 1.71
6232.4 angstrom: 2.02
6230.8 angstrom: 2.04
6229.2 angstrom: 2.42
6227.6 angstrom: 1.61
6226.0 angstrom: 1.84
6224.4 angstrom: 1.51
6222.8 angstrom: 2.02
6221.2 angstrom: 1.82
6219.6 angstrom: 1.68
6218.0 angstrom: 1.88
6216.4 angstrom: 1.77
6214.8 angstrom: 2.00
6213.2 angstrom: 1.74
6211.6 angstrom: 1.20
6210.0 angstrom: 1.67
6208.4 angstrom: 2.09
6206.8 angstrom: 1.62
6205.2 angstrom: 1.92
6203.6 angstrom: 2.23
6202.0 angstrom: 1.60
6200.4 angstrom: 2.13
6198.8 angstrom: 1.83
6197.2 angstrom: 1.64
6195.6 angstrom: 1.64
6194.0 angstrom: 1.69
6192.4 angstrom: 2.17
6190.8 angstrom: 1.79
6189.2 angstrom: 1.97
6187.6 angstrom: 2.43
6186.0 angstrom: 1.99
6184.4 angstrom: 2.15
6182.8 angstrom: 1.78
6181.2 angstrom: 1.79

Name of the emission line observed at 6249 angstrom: H-beta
